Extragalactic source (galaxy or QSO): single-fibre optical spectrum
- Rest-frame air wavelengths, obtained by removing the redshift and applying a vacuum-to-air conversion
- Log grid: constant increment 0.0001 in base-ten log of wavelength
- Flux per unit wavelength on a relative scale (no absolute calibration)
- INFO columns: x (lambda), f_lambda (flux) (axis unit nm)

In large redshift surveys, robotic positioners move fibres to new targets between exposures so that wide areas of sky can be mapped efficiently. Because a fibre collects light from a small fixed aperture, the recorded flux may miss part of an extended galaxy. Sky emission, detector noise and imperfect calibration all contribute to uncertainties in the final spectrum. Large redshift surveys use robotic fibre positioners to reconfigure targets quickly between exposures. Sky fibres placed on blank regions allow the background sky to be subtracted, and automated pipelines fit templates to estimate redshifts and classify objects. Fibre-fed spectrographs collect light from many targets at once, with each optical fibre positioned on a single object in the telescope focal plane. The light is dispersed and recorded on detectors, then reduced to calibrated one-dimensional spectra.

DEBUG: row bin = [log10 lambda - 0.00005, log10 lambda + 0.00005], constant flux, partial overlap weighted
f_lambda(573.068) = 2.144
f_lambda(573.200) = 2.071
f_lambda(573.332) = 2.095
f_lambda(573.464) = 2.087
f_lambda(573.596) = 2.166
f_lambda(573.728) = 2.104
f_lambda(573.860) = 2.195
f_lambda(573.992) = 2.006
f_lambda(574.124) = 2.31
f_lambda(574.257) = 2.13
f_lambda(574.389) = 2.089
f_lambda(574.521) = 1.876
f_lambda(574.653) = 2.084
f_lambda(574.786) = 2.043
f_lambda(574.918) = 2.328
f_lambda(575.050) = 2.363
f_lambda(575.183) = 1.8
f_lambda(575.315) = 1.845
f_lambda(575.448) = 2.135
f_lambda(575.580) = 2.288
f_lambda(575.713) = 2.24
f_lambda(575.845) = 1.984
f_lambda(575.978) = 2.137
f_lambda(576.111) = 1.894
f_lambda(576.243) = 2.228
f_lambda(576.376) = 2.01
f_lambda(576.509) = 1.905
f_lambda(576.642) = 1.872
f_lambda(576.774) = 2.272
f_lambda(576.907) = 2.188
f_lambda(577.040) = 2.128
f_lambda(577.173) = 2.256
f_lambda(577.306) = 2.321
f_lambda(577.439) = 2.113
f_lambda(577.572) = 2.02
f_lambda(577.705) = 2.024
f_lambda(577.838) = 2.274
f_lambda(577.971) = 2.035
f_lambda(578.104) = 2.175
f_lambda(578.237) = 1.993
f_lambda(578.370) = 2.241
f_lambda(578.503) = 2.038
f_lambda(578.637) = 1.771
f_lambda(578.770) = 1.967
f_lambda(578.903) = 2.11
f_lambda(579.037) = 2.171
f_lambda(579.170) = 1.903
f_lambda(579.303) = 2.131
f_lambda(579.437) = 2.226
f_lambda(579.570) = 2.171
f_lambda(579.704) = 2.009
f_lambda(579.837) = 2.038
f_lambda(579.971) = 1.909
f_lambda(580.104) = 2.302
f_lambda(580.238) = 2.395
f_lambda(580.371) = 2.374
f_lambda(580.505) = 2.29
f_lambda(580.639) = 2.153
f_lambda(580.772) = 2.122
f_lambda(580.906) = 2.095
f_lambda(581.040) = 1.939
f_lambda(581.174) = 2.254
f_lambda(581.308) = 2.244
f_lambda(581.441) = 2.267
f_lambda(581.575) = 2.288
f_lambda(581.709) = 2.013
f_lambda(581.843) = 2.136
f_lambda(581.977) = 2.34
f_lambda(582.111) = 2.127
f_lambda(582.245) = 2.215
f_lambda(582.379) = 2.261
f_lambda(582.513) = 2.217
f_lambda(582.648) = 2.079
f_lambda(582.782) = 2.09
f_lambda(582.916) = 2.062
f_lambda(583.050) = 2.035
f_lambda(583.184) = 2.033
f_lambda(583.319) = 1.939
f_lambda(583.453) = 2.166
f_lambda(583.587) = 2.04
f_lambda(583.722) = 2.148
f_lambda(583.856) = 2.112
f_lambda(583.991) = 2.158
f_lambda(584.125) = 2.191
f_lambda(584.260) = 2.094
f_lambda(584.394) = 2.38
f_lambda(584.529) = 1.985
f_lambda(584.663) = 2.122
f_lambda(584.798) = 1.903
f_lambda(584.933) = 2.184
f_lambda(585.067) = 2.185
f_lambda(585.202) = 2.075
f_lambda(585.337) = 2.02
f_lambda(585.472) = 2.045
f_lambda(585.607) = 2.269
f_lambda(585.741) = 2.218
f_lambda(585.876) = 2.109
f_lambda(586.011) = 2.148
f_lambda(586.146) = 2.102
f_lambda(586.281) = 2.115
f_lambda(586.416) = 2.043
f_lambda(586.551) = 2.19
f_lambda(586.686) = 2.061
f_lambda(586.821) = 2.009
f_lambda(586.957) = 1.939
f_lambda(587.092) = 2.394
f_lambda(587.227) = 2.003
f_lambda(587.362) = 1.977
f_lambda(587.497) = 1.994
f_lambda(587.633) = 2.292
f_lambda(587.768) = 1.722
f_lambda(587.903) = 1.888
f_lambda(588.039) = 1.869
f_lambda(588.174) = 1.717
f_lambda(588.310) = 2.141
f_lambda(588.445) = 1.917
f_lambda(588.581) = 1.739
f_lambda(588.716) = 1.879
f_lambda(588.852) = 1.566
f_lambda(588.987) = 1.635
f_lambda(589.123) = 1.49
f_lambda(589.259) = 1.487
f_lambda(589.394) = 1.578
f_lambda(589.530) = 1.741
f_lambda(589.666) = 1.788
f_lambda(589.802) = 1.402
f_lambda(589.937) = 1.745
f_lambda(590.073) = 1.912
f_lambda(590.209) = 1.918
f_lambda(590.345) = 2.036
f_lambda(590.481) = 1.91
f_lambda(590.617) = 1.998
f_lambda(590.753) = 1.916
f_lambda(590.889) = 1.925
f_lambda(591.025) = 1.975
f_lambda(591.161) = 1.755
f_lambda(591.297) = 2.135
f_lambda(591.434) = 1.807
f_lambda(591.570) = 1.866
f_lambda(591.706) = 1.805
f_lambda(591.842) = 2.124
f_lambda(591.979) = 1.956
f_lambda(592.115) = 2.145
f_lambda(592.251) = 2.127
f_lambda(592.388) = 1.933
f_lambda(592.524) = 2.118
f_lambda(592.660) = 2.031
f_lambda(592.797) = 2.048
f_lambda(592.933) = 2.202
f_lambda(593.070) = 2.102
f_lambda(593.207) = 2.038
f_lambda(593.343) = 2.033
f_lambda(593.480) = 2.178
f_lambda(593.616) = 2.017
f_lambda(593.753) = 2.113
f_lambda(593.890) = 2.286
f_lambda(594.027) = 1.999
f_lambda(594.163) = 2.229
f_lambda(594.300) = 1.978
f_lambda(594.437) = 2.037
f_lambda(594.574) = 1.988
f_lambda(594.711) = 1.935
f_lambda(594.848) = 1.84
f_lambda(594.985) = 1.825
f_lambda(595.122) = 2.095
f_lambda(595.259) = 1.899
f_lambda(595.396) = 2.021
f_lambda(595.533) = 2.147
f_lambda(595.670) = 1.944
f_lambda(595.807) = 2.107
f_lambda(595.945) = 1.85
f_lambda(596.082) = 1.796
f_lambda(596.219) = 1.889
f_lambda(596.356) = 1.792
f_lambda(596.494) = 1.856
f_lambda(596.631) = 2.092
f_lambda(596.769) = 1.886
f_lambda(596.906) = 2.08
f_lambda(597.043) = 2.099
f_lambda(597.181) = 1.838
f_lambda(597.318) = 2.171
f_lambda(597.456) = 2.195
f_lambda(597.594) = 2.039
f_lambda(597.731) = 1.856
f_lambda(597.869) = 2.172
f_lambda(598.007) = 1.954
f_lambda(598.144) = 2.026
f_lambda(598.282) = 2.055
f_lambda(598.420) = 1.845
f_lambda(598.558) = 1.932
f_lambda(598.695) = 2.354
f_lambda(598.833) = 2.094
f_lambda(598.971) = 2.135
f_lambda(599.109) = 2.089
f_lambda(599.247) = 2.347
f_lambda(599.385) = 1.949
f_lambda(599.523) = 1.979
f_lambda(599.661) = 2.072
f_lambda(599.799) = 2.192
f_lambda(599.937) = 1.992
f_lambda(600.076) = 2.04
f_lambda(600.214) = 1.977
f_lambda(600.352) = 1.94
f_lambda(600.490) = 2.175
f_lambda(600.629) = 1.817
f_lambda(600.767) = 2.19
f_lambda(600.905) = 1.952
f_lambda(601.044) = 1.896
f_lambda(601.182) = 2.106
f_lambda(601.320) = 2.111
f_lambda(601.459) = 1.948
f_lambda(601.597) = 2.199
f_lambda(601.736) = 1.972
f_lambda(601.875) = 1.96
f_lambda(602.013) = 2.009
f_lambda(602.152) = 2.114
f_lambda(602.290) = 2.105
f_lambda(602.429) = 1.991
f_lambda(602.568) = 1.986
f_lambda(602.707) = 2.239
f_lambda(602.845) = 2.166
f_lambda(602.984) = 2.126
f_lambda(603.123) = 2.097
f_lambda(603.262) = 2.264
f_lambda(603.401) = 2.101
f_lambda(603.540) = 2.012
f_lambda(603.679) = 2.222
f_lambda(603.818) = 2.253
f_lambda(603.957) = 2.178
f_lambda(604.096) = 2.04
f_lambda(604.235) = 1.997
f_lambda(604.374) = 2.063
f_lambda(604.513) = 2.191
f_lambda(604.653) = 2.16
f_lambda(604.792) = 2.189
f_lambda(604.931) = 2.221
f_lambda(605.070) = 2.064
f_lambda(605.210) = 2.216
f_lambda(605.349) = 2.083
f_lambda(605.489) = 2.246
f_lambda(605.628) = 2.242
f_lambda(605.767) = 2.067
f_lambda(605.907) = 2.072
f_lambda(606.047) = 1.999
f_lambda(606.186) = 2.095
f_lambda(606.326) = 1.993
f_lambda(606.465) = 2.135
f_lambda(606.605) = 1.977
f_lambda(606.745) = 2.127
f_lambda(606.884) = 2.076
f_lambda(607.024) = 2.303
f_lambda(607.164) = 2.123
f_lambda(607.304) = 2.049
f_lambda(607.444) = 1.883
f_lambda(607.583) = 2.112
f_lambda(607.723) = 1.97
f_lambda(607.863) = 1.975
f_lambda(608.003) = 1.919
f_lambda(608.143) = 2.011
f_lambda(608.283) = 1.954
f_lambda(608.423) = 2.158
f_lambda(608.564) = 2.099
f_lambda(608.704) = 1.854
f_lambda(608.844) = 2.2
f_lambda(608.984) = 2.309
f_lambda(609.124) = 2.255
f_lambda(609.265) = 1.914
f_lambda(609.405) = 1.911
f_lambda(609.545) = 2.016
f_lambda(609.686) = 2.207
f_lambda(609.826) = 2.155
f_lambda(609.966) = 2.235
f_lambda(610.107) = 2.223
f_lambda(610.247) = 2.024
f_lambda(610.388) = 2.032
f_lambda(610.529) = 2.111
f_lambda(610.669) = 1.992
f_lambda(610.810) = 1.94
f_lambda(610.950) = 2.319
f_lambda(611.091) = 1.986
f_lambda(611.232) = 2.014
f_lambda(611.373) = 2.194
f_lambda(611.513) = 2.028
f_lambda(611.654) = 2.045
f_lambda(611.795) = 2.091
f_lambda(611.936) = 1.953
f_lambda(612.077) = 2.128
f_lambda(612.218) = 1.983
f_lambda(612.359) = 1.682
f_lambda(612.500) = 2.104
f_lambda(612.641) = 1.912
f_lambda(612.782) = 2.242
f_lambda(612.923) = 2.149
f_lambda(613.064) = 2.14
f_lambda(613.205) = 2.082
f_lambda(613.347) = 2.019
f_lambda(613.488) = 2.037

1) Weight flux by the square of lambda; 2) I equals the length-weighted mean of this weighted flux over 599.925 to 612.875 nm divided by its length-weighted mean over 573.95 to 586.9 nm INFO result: 1.07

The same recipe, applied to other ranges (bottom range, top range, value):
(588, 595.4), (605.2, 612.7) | 1.14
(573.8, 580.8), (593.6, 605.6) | 1.05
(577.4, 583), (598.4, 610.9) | 1.06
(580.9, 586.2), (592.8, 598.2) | 0.98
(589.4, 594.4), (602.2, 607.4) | 1.12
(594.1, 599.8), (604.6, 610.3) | 1.08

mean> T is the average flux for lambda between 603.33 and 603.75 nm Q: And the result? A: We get 2.11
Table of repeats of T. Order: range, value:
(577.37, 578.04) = 2.09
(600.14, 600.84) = 2.02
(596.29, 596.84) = 1.91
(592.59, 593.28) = 2.08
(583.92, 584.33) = 2.15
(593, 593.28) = 2.07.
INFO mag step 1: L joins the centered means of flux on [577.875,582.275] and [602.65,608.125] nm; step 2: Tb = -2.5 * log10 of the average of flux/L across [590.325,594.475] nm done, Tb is 0.050 mag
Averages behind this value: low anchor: 2.14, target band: 2.03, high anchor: 2.11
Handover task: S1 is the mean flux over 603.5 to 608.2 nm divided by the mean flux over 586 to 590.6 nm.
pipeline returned 1.1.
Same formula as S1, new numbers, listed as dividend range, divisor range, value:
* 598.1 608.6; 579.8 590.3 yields 1.02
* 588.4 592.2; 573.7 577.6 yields 0.87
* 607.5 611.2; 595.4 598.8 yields 1.04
